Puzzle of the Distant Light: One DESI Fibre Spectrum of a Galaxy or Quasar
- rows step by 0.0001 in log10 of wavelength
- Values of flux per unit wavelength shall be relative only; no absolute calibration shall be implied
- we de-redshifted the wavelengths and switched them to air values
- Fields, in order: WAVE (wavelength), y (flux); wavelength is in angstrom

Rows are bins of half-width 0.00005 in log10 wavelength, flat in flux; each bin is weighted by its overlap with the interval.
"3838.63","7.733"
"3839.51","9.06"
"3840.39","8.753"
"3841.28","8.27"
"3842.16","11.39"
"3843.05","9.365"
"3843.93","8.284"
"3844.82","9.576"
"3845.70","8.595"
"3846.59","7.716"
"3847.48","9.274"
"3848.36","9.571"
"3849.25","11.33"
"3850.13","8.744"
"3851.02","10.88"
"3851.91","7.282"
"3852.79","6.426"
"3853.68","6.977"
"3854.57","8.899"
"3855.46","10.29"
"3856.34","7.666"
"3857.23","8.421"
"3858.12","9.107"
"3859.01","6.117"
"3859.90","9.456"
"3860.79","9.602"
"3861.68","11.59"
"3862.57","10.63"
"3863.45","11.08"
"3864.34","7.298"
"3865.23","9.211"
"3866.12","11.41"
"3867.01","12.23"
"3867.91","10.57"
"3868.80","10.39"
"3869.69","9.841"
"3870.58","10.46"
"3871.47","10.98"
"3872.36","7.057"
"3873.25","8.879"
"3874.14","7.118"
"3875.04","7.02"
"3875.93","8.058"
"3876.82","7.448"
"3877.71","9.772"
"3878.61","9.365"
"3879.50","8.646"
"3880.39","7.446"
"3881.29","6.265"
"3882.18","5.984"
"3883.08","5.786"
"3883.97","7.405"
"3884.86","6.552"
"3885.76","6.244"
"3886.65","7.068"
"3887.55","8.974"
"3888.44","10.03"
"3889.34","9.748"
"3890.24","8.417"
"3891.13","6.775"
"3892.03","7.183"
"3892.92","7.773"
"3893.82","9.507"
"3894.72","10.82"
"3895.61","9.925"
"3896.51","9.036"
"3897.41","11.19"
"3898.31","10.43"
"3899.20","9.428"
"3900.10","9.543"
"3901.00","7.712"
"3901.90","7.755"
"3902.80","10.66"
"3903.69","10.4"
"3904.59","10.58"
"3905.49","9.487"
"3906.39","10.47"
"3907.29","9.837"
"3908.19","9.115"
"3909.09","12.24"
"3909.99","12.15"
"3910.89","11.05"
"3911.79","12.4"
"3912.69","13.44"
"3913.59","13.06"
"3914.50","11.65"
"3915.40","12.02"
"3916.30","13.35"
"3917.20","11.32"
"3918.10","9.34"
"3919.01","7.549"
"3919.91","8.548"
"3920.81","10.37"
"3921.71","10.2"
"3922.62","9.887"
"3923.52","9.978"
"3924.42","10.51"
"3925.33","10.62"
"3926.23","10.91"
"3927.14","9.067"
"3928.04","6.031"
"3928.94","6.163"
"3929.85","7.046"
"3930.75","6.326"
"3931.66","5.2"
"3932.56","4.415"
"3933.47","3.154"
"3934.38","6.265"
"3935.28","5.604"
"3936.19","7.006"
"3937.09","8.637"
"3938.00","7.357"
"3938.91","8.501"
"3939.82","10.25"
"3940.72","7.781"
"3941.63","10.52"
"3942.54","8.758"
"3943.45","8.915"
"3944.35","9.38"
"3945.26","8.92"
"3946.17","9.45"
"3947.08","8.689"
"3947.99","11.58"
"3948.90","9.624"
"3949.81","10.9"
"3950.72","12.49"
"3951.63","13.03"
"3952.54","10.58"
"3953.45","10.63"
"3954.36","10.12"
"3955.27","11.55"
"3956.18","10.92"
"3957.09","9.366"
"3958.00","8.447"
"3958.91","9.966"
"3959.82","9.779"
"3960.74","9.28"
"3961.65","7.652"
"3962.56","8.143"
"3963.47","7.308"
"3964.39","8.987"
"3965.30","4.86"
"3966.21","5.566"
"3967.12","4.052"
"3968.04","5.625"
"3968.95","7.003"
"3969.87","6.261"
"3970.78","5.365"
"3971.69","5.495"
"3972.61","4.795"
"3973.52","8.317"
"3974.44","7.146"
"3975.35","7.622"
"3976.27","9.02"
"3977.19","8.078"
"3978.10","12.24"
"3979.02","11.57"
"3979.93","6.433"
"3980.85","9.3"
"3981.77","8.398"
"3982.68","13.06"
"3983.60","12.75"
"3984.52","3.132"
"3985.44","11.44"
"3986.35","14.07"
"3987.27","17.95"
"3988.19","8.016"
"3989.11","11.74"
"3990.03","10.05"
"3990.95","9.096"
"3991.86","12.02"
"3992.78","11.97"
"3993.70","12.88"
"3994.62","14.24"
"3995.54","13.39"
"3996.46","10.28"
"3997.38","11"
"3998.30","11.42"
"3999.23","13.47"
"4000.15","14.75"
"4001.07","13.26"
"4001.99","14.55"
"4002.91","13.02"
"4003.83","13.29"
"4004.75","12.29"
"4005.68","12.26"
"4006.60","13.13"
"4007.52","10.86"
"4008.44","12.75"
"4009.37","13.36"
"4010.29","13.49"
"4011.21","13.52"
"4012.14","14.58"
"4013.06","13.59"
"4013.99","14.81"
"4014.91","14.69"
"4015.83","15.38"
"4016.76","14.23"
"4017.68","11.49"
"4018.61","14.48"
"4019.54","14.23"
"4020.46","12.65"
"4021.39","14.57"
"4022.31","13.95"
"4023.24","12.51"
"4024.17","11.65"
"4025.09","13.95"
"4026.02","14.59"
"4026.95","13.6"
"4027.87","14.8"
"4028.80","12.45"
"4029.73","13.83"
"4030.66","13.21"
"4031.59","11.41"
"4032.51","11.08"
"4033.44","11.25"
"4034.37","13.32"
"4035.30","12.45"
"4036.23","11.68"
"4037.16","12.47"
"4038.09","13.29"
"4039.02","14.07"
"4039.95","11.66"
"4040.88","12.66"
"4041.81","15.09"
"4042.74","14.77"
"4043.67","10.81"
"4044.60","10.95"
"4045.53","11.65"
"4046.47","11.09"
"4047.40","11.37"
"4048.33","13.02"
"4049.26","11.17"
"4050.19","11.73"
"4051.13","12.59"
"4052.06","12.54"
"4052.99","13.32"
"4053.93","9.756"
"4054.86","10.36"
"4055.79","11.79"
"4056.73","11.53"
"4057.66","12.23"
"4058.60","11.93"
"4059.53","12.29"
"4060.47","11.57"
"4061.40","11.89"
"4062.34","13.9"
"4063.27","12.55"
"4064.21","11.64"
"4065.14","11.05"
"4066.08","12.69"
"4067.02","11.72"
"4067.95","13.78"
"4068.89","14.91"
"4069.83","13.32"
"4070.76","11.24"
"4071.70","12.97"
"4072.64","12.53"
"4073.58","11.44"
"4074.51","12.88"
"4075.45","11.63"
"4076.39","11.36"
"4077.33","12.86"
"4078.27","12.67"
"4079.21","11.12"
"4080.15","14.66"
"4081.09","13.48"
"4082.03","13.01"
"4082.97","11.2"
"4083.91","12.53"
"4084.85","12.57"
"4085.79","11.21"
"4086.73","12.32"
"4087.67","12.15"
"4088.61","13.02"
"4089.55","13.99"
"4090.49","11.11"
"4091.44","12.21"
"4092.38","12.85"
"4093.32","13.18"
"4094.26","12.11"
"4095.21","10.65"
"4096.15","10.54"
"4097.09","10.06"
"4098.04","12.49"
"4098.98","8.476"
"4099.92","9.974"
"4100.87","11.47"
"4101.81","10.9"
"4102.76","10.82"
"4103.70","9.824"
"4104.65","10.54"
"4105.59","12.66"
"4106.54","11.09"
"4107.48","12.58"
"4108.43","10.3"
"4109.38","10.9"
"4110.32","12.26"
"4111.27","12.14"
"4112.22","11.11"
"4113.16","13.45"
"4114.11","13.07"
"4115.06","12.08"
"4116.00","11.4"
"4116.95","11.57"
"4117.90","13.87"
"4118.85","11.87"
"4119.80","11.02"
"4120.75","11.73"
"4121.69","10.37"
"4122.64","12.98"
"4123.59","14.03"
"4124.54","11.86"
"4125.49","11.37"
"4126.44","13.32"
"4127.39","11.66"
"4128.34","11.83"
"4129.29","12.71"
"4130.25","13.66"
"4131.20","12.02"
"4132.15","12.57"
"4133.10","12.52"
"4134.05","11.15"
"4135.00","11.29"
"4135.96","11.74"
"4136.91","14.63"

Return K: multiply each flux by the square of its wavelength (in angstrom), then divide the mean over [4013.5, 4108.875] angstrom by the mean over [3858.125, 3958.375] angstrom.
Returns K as 1.44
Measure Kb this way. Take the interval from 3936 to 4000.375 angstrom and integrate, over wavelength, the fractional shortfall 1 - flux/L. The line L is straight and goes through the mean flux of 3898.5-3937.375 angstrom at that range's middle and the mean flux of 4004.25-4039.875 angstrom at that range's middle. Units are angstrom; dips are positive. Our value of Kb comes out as 9.5 angstrom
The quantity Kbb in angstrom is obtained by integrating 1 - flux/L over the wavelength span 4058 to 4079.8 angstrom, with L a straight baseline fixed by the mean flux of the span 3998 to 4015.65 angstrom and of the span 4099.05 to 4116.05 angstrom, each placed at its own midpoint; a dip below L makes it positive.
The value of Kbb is -0.3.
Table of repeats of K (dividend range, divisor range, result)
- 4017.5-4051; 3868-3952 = 1.49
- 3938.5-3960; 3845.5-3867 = 1.15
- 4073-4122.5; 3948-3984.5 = 1.45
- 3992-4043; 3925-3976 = 1.66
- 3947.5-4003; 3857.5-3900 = 1.18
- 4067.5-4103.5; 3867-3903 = 1.55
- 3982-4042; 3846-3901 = 1.56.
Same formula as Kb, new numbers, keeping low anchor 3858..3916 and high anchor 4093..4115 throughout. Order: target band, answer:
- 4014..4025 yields -3.2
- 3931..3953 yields 2.8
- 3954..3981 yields 5.7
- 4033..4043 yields -2.1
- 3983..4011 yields -5.0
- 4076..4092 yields -1.9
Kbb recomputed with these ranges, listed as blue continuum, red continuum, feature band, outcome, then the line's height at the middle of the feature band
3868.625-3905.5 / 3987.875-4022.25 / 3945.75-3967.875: 3.7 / 11.1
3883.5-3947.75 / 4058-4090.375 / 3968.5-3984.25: 3.1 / 10.4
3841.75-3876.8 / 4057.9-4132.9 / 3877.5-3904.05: 2.9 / 9.56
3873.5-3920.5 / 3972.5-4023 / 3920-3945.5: 5.2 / 10.2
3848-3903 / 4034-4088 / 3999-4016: -3.3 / 11.3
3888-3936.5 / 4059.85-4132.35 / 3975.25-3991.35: 0.1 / 10.4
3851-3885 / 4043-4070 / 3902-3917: -2.9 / 9.44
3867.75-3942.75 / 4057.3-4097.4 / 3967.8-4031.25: -4.9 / 10.8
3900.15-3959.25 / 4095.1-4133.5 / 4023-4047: -4.3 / 10.8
